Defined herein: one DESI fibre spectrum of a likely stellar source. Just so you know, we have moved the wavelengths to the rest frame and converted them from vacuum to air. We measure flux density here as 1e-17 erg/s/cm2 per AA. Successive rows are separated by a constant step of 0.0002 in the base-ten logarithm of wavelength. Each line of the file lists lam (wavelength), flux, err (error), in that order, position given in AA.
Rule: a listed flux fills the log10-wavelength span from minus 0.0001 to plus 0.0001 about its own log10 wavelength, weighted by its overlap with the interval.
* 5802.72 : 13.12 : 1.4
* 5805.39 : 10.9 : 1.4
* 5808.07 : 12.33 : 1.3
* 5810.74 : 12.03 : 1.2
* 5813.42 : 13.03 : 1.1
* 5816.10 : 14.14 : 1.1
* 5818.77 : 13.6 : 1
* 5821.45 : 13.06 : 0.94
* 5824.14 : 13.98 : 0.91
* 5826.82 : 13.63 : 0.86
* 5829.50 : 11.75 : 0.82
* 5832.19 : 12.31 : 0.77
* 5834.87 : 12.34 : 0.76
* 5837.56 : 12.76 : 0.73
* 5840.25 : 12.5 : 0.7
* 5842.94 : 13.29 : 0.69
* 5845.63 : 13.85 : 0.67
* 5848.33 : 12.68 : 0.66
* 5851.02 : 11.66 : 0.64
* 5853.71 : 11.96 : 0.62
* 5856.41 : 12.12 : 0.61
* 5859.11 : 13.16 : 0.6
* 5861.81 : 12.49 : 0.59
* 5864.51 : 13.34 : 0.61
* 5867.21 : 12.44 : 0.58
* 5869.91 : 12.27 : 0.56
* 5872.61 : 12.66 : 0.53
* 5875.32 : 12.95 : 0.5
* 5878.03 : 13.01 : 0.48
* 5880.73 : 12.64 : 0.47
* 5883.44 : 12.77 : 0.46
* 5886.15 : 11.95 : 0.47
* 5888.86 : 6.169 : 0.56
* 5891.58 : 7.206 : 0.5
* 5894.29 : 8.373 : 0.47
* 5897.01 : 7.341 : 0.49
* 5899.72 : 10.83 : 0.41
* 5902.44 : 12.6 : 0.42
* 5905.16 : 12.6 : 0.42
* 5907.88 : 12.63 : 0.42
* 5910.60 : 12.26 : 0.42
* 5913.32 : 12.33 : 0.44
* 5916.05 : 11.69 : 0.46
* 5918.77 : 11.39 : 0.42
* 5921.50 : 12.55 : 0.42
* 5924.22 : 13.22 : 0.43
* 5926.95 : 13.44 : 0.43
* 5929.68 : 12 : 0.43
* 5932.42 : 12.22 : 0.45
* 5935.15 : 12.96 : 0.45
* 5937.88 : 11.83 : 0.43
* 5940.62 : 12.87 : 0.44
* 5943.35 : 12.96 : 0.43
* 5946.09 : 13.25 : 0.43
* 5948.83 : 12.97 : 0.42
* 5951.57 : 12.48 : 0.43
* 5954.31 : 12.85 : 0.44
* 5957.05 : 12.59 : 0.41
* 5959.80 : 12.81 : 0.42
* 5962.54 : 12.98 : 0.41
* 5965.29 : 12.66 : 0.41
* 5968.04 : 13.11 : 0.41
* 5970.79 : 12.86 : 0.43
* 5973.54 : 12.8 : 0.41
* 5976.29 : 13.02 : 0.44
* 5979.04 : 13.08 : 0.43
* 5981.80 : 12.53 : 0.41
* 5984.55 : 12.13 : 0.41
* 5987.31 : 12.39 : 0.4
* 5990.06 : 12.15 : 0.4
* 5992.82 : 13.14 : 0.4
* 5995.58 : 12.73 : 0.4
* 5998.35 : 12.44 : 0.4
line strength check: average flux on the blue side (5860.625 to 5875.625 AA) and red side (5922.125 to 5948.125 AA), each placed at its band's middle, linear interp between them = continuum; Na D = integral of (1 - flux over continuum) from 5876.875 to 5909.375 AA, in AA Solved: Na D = 5.2 AA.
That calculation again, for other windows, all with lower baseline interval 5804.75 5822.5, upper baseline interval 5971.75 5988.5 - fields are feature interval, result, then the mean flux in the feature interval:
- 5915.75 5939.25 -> 0.6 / 12.4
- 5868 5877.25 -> 0.1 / 12.6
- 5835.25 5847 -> -0.2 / 13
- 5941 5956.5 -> -0.2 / 12.9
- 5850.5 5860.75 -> 0.4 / 12.3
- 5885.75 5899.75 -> 5.0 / 8.21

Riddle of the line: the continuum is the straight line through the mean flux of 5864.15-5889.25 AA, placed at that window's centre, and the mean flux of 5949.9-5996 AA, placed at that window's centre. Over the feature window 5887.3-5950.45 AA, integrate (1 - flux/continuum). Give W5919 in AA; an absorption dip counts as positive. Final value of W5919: 4.5 AA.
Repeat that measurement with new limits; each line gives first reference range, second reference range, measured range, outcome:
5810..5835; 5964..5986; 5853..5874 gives 0.64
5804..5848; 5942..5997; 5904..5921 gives 0.84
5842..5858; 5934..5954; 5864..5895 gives 3.23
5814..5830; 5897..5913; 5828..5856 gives 1.14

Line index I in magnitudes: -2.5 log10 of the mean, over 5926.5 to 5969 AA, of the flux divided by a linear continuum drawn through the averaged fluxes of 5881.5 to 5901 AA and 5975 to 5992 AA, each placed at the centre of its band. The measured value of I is -0.13 mag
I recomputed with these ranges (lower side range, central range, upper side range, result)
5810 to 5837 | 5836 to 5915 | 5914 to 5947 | 0.084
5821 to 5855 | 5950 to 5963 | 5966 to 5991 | -0.003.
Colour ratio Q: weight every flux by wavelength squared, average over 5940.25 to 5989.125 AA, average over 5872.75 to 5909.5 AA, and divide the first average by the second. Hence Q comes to 1.2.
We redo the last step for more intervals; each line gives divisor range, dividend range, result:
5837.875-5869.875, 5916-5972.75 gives 1.03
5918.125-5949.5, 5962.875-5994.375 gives 1.02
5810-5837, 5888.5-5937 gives 0.90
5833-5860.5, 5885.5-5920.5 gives 0.85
